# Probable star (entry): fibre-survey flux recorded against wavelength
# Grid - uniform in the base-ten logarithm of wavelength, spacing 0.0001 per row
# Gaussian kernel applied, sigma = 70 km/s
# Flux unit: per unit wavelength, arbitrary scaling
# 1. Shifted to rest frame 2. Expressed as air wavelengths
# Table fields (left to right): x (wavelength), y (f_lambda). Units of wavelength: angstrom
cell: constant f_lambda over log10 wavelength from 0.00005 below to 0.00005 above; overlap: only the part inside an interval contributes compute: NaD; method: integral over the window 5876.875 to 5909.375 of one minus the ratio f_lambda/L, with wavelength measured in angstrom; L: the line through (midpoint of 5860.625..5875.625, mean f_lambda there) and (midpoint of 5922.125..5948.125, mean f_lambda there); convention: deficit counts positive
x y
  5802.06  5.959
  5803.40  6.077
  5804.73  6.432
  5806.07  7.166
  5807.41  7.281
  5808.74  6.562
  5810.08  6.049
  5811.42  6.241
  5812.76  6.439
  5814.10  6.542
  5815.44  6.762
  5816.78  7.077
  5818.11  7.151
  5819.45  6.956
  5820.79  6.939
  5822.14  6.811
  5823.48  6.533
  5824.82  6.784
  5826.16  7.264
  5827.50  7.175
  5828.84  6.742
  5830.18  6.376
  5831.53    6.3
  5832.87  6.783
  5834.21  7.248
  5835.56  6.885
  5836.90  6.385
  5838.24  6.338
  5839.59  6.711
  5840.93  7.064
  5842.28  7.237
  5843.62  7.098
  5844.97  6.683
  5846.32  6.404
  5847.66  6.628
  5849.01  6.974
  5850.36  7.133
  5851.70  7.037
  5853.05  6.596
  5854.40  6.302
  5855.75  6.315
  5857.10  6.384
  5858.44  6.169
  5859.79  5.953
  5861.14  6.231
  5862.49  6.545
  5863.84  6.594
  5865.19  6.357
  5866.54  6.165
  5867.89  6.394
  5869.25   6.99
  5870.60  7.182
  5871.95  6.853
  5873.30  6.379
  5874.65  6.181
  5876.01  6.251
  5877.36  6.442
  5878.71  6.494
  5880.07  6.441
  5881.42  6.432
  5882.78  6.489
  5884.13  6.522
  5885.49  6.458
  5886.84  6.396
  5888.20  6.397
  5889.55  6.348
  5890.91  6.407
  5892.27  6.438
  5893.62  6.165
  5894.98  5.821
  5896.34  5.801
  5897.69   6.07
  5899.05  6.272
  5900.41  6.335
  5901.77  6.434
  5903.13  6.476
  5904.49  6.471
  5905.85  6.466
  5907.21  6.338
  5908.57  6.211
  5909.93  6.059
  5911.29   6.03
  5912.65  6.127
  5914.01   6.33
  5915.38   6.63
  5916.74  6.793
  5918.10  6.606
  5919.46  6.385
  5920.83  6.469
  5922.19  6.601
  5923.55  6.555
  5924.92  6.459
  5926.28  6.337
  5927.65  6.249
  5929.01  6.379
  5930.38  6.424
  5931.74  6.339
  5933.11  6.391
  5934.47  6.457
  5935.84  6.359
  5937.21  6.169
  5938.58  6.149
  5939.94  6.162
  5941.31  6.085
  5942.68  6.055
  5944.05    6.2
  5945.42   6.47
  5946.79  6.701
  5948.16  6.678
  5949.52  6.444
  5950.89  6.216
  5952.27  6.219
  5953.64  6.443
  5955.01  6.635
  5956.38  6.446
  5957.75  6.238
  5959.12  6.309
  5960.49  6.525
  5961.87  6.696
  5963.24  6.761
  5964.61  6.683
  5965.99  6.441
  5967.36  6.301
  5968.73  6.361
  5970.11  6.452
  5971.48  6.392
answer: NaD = 0.6 angstrom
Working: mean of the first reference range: 6.53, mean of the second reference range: 6.35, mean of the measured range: 6.34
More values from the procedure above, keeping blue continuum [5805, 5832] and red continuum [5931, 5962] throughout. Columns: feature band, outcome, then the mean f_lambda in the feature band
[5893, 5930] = 0.8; 6.33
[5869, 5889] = 0.2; 6.52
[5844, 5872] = 0.3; 6.56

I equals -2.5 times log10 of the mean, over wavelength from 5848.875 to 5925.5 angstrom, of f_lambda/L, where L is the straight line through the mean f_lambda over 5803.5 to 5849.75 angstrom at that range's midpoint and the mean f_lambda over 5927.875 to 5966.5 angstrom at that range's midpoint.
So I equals 0.03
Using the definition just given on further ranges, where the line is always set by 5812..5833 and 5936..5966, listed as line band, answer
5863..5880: 0.02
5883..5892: 0.03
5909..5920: 0.02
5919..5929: 0.01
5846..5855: -0.01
